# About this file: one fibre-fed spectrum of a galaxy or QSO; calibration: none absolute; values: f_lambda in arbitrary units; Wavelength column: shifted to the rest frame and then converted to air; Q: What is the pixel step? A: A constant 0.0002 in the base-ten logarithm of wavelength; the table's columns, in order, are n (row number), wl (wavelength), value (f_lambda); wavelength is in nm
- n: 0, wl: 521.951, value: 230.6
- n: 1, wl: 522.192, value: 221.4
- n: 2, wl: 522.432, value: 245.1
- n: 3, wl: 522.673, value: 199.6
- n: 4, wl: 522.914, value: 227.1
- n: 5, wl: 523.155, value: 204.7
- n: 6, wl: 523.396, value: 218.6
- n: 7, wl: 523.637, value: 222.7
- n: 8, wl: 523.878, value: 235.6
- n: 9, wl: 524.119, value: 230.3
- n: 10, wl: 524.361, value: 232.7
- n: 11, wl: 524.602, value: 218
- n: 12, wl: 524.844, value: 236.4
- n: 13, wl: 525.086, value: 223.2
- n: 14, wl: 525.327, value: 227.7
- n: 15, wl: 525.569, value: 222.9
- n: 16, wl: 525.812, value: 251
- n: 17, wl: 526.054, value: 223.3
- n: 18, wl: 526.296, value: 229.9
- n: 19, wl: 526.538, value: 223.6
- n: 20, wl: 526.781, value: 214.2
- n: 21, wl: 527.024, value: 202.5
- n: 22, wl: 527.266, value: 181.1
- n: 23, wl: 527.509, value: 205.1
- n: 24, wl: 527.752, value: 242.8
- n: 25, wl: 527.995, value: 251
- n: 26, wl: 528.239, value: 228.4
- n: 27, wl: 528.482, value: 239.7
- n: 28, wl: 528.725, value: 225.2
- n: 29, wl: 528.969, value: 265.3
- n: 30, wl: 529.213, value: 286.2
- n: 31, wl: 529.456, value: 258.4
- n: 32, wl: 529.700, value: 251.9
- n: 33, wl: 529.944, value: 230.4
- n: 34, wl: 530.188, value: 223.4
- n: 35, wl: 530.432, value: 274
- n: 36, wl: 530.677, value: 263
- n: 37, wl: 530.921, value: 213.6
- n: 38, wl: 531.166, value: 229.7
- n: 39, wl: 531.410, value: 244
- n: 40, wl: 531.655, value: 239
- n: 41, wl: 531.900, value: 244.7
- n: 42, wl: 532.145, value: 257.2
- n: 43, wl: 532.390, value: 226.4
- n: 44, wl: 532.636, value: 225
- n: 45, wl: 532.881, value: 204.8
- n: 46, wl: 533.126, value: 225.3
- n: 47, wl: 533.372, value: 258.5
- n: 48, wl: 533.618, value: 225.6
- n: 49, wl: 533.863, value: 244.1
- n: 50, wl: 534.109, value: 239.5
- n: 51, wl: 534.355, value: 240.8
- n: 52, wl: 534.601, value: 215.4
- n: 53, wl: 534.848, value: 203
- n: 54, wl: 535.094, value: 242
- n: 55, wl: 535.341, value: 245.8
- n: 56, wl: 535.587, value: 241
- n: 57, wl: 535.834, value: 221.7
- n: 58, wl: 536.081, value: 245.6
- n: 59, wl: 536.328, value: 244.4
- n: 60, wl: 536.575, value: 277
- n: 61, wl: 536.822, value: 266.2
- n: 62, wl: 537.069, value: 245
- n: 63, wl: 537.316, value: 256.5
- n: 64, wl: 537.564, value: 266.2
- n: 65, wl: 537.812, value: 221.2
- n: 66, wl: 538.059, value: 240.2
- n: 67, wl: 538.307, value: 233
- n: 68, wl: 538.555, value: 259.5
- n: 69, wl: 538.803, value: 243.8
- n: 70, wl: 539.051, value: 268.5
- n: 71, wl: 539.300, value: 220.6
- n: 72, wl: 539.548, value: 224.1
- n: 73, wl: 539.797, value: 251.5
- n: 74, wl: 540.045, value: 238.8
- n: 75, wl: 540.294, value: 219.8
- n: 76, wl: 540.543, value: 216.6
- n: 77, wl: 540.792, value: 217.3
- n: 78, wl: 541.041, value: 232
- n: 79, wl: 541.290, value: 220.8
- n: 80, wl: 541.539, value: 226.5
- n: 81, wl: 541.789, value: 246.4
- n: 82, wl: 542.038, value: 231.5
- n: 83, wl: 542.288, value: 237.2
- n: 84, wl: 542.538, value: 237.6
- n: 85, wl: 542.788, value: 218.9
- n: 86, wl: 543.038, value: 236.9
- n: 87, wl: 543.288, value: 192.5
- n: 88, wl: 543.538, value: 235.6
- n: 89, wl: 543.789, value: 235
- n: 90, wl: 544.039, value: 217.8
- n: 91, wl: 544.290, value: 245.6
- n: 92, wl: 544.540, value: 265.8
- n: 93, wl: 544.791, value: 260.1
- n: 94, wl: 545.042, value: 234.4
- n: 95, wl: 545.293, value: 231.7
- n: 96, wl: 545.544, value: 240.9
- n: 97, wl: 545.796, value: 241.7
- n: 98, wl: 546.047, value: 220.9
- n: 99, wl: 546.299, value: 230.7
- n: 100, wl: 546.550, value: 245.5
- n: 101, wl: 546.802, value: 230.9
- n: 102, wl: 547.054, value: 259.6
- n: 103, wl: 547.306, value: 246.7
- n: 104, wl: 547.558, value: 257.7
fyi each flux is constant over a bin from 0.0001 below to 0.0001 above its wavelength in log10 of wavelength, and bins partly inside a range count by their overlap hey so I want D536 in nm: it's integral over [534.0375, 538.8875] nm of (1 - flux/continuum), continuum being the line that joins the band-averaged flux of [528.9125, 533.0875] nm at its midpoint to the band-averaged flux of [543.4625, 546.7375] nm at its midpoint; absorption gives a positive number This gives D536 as -0.03 nm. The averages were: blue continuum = 243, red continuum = 239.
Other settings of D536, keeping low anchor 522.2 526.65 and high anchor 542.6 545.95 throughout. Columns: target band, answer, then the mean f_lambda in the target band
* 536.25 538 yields -0.163 nm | 254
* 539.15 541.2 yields 0.046 nm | 228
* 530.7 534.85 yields -0.058 nm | 233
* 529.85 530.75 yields -0.073 nm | 247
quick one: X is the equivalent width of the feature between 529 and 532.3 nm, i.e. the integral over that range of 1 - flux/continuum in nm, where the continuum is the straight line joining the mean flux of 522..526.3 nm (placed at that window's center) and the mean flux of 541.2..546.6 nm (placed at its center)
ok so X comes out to -0.27 nm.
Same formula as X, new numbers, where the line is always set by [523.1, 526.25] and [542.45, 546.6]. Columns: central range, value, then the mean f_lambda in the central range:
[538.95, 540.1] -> -0.037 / 240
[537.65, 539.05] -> -0.063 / 243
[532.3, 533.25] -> 0.041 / 220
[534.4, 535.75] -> 0.007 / 230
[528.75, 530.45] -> -0.176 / 253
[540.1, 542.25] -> 0.057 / 227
